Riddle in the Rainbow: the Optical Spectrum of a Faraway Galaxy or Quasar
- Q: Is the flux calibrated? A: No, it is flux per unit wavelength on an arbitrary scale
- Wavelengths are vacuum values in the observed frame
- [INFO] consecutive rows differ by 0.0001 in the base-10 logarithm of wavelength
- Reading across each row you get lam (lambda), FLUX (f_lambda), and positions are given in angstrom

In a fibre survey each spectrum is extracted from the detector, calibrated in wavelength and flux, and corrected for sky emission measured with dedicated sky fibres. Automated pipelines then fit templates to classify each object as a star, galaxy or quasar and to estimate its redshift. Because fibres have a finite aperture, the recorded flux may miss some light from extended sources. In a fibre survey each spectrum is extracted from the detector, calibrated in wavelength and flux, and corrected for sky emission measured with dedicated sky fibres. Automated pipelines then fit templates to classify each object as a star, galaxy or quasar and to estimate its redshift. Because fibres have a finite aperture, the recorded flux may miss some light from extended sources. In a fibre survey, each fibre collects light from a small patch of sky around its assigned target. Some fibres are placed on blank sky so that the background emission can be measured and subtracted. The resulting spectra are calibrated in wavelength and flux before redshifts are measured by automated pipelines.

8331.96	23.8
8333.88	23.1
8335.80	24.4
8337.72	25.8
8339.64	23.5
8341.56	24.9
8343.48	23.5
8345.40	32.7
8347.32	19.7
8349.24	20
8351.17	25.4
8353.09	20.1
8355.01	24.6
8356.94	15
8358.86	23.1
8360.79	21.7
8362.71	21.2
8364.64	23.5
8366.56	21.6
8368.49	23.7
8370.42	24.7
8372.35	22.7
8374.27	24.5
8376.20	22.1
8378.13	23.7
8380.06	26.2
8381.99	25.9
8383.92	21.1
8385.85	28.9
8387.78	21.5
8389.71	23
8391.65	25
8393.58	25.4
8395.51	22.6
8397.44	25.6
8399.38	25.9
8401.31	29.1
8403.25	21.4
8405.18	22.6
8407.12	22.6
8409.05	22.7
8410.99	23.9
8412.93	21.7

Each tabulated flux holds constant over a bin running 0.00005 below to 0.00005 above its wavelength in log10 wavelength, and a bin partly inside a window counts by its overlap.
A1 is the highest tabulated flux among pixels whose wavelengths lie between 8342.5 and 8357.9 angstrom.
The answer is 32.7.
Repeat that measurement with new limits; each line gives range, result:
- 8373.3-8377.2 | 24.5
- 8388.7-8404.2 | 29.1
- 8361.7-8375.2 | 24.7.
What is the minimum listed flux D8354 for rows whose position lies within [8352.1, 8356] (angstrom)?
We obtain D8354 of 20.1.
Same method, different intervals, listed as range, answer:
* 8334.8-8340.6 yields 23.5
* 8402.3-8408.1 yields 21.4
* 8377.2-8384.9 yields 21.1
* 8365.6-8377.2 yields 21.6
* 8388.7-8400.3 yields 22.6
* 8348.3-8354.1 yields 20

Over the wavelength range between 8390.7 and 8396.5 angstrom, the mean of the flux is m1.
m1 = 24.4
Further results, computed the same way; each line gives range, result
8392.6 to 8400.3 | 24.9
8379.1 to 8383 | 26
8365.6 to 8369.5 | 22.7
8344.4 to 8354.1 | 23.6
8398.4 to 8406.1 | 24.8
